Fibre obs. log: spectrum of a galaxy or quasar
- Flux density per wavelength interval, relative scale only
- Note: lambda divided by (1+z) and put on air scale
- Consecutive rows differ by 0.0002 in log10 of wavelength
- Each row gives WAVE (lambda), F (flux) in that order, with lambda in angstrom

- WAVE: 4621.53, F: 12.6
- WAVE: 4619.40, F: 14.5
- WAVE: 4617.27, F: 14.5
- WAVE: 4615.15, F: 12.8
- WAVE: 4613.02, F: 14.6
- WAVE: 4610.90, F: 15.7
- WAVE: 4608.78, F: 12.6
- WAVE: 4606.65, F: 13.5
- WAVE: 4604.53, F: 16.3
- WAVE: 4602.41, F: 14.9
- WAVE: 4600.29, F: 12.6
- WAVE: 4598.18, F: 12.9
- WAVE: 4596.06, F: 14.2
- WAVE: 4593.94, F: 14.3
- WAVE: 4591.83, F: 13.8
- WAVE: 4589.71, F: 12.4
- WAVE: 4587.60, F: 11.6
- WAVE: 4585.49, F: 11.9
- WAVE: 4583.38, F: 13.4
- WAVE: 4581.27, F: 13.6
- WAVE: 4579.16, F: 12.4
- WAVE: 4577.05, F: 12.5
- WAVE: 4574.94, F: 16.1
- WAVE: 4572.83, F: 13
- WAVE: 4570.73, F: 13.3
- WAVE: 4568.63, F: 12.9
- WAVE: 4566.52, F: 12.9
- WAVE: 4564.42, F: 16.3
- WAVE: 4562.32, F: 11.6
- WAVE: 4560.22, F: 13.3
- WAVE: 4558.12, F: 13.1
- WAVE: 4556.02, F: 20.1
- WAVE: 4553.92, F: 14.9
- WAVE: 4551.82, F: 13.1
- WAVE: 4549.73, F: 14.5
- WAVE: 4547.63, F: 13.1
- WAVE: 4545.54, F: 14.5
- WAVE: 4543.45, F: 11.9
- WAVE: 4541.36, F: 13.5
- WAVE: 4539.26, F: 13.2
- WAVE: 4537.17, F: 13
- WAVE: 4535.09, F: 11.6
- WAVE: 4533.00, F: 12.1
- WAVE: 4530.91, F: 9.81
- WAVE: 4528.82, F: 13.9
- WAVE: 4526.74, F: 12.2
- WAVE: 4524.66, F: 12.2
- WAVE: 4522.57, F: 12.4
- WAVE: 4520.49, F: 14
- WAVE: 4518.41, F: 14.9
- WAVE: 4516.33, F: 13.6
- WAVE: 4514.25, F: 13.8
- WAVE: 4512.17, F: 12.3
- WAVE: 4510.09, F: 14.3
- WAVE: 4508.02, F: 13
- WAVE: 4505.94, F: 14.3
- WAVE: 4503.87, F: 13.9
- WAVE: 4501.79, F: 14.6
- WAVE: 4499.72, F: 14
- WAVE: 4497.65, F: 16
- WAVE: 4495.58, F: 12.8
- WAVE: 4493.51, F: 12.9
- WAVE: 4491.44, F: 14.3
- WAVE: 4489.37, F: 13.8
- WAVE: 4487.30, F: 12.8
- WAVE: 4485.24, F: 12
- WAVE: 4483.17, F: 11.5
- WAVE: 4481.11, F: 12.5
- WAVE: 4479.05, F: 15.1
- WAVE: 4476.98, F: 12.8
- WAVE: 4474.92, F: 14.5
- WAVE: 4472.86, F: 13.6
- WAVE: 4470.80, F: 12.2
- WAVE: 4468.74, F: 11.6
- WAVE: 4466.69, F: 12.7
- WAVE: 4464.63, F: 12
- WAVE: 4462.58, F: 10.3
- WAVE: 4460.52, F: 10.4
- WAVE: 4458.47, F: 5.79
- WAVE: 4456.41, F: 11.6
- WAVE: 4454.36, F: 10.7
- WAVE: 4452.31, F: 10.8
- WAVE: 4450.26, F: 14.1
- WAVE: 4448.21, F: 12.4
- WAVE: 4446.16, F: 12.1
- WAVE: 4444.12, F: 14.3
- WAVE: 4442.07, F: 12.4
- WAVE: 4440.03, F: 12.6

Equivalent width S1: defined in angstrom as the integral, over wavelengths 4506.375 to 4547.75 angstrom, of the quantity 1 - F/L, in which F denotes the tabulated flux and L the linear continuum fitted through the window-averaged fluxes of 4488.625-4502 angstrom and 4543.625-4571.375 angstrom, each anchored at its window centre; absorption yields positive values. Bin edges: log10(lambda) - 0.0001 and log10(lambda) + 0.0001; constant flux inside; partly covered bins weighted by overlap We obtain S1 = 3.14 angstrom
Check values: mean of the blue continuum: 14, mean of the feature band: 13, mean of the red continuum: 14.1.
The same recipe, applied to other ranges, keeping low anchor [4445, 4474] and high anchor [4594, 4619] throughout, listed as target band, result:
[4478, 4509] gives -3.8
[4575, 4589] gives 0.8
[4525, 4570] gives -1.2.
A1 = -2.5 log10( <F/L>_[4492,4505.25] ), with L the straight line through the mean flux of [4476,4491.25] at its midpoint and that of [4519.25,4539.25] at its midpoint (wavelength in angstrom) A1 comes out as -0.100 mag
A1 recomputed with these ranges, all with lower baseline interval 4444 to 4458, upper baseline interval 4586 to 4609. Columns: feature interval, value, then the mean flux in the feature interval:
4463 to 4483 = -0.06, 12.9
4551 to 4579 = -0.07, 14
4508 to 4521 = -0.09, 13.7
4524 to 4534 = 0.06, 12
